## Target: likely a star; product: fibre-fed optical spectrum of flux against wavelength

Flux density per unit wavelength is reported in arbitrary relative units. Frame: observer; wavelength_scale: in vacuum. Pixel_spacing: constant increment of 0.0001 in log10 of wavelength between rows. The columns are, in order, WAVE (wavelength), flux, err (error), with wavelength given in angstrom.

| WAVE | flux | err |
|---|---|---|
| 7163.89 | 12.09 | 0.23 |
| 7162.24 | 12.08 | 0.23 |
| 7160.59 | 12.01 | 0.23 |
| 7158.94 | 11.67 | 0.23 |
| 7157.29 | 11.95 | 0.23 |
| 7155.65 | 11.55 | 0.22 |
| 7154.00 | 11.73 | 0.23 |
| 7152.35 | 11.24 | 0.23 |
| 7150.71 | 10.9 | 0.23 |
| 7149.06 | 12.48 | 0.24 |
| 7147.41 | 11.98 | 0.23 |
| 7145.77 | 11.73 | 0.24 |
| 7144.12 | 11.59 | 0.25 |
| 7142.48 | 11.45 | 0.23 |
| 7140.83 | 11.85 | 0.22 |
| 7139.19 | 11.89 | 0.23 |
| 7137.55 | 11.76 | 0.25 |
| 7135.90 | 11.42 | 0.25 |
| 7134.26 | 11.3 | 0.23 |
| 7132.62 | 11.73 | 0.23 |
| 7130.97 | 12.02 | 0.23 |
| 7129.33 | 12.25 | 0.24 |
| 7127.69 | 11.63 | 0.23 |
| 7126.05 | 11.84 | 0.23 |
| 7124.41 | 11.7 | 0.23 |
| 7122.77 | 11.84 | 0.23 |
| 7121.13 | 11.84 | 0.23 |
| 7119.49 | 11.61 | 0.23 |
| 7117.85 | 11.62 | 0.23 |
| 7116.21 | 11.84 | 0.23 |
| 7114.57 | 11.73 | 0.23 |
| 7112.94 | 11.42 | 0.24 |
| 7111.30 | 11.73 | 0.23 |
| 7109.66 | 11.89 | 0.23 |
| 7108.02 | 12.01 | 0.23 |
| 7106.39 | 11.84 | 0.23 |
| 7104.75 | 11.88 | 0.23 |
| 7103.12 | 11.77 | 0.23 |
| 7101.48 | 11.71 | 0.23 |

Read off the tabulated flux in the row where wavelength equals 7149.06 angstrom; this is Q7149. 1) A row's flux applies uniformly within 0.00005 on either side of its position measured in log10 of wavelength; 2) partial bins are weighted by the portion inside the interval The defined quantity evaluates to 12.48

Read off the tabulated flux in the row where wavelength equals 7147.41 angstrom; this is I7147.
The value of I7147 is 11.98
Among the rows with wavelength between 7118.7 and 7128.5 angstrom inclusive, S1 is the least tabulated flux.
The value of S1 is 11.61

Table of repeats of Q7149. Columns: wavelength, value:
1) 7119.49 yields 11.61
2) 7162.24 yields 12.08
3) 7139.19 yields 11.89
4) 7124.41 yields 11.7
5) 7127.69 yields 11.63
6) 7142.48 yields 11.45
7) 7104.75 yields 11.88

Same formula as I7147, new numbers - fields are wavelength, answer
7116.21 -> 11.84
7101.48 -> 11.71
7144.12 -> 11.59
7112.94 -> 11.42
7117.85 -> 11.62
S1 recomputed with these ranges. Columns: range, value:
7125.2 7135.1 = 11.3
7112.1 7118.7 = 11.42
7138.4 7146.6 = 11.45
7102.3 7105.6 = 11.77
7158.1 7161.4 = 11.67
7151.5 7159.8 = 11.24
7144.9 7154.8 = 10.9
